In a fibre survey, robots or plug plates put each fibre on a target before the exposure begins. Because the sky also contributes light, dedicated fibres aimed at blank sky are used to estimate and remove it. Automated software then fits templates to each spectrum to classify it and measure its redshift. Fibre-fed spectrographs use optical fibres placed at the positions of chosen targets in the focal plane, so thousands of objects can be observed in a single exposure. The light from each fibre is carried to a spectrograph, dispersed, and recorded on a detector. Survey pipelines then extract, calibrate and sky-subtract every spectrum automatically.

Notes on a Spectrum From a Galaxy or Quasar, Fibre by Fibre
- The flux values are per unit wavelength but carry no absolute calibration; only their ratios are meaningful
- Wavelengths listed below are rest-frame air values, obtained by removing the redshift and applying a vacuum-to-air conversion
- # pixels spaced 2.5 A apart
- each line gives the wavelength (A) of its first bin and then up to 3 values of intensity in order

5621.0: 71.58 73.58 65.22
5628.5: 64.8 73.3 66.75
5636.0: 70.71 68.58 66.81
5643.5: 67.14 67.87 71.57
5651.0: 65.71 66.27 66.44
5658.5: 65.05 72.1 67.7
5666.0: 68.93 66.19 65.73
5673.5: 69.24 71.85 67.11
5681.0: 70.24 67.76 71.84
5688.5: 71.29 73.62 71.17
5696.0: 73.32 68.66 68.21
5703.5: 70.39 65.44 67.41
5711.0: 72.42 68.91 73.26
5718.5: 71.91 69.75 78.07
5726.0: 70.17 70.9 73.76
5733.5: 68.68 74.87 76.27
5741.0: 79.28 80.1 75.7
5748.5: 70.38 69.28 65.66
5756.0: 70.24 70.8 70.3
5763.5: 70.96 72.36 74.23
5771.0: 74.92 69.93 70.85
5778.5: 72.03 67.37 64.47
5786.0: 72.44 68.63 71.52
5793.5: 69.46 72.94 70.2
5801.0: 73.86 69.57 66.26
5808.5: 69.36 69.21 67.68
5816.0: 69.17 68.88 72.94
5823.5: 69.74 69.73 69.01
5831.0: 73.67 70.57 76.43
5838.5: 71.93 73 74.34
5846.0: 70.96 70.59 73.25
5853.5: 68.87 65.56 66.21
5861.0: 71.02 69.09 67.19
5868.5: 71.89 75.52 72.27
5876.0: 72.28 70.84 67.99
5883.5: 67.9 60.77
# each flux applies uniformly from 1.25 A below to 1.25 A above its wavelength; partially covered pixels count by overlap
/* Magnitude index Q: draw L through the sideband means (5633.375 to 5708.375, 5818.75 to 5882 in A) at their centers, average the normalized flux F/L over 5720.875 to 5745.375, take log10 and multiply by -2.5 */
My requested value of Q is -0.07 mag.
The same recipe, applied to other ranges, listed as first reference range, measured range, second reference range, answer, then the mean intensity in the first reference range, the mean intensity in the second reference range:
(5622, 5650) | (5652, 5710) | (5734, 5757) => 0.03 mag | 68.8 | 73.4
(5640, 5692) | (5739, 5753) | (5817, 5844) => -0.07 mag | 68.6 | 71.7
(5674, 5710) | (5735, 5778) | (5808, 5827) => -0.05 mag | 69.9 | 69.6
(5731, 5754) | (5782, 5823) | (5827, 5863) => 0.04 mag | 73.6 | 71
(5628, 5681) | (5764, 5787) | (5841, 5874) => -0.02 mag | 68.2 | 70.6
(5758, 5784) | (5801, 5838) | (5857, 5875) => 0.01 mag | 70.9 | 70.4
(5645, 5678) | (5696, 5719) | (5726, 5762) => 0.01 mag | 68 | 72.5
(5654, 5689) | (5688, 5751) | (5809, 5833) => -0.05 mag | 68.6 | 70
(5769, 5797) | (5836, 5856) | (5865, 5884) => -0.01 mag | 70.5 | 70.9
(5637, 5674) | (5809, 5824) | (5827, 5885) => 0.01 mag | 67.7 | 70.8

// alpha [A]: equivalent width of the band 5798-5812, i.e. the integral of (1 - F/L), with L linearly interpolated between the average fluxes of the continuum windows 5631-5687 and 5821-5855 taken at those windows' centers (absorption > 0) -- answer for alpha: 0.3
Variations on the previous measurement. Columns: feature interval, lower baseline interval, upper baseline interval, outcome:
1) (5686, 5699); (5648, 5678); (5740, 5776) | -0.5 A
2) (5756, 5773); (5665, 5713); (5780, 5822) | -0.6 A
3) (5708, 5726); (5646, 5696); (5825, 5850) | -0.5 A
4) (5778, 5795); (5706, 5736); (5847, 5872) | 0.3 A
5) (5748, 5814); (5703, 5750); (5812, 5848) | 1.5 A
